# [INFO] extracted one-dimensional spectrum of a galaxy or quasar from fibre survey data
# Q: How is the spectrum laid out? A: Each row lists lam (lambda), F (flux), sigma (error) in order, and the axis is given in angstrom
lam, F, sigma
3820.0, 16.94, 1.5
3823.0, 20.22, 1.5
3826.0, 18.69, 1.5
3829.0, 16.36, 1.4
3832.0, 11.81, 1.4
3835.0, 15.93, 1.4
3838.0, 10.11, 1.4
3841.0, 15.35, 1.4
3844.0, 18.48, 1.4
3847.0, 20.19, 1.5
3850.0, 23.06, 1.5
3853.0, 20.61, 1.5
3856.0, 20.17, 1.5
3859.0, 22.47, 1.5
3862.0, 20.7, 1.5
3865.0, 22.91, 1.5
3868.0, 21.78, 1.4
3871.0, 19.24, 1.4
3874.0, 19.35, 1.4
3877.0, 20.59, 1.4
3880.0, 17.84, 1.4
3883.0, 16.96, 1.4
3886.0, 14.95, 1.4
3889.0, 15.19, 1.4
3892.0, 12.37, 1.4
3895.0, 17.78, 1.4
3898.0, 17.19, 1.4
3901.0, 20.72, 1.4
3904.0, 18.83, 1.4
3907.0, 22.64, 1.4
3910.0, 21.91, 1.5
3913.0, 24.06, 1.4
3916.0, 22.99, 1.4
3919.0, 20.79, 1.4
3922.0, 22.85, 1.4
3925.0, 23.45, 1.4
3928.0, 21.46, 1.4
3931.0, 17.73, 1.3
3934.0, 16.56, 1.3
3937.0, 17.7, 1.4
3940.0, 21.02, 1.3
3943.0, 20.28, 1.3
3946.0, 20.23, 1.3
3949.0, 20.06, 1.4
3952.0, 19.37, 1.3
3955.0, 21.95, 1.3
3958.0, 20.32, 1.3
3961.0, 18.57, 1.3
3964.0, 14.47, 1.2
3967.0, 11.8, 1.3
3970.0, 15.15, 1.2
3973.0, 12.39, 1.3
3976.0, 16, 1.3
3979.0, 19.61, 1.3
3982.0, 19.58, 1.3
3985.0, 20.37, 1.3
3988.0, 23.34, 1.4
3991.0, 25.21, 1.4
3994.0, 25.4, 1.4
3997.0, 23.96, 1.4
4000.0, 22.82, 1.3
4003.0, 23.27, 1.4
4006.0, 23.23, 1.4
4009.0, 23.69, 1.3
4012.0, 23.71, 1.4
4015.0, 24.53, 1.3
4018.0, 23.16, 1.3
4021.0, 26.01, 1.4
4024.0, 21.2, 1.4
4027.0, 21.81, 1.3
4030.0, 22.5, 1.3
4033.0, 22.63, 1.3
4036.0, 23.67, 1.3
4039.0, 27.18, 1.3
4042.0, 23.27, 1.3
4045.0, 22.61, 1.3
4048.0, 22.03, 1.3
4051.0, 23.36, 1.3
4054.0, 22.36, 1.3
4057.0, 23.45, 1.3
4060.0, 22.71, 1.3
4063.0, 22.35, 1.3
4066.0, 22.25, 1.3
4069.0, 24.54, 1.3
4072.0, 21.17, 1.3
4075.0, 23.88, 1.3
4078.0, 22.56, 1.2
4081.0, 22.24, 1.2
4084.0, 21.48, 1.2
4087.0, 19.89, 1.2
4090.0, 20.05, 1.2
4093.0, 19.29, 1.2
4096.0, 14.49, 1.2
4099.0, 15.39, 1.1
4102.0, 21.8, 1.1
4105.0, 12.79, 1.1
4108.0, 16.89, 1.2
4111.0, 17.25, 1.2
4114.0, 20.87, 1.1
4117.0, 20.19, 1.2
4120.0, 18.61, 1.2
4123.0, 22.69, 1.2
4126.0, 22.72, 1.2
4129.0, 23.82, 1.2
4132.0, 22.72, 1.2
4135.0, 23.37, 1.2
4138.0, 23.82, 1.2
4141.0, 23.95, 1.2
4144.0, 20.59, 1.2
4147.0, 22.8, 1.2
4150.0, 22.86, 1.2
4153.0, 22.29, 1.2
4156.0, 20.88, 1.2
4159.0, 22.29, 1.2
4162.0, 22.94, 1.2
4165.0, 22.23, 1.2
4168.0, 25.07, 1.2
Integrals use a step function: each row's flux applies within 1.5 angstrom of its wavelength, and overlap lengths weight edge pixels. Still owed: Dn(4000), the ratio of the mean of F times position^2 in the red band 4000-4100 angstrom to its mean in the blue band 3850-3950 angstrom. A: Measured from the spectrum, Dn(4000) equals 1.21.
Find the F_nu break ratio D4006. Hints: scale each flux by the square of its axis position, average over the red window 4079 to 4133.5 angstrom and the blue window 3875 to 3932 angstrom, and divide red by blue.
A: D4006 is 1.11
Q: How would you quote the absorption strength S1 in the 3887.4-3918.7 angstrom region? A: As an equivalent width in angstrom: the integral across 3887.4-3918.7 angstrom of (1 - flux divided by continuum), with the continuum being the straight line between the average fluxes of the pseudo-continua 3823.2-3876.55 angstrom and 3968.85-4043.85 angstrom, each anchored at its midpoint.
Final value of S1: 0.8 angstrom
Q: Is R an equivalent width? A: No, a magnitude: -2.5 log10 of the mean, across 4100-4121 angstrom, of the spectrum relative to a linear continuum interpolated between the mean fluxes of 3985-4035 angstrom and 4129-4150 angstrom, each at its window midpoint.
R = 0.25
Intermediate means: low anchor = 23.4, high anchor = 22.9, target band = 18.3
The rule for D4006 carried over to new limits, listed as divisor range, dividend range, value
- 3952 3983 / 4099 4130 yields 1.23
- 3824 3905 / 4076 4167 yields 1.31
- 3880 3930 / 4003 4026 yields 1.27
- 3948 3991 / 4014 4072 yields 1.31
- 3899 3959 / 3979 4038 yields 1.16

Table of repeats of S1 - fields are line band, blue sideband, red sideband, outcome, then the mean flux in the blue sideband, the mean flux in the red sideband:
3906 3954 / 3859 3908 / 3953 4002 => -4.28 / 18.8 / 19.5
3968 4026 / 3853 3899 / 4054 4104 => -4.33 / 18.7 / 21.1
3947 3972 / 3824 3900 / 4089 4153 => 1.66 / 18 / 20.4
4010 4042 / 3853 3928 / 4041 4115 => -4.84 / 20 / 20.7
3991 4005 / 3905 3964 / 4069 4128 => -2.55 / 20.6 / 19.9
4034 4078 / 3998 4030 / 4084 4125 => -4.24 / 23.3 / 18.6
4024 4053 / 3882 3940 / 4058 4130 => -4.37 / 19.3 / 20.4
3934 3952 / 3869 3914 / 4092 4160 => -0.48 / 18.6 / 20.5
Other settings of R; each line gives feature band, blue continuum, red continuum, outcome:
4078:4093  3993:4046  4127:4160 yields 0.108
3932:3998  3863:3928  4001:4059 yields 0.130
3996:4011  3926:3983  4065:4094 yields -0.193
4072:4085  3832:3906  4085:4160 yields -0.118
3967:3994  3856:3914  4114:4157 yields 0.084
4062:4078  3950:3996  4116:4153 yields -0.090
